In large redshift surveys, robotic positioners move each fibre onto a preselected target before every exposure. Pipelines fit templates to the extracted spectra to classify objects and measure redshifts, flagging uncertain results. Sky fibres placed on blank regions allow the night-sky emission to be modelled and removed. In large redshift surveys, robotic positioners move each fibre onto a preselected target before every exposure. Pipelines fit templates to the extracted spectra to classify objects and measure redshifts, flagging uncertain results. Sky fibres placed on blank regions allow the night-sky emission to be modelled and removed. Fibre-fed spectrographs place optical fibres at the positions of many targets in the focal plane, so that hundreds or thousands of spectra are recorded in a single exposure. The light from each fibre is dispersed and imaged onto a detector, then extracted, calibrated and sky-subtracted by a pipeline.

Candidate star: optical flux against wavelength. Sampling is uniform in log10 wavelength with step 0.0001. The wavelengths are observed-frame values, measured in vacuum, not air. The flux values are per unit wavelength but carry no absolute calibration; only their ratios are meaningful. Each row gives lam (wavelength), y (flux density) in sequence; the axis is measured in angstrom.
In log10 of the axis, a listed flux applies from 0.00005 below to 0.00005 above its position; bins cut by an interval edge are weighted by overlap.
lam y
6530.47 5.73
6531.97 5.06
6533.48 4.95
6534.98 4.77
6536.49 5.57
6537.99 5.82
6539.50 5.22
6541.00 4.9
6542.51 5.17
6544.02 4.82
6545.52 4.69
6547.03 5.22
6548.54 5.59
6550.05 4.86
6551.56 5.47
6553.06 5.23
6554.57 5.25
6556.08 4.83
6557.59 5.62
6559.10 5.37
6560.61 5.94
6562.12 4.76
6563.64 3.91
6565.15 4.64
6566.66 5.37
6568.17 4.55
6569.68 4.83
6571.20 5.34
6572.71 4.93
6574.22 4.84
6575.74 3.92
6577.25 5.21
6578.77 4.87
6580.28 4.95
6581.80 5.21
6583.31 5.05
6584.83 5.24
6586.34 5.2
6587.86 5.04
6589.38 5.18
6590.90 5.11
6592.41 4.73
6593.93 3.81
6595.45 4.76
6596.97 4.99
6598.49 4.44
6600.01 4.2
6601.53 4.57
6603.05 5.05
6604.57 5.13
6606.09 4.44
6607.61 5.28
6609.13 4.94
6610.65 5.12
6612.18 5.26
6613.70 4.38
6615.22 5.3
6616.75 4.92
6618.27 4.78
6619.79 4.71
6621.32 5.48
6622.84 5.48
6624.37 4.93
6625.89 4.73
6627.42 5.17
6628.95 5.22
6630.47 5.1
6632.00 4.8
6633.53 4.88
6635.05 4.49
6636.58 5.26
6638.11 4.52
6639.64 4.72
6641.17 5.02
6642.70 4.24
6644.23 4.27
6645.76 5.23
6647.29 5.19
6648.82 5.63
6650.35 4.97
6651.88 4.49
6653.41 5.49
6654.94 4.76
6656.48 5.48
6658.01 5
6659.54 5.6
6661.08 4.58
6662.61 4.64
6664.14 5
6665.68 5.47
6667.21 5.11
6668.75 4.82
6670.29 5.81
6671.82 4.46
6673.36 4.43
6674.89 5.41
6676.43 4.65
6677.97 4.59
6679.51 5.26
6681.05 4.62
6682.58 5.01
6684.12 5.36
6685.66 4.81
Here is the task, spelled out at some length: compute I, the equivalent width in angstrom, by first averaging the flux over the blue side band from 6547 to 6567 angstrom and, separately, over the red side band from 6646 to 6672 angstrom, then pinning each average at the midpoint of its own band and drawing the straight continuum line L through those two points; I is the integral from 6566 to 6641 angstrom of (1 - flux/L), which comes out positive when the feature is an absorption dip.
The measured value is 3.2 angstrom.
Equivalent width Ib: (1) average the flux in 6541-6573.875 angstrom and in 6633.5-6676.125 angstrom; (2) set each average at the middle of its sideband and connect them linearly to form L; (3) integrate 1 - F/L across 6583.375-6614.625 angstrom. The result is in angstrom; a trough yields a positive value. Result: 1.0 angstrom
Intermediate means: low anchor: 5.06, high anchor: 4.96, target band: 4.85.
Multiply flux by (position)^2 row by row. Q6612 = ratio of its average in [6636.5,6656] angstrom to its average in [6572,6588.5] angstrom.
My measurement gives 1.0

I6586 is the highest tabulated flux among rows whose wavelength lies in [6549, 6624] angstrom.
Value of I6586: 5.94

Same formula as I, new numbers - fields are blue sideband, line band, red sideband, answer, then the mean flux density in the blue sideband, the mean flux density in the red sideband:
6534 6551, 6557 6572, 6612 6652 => 0.21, 5.15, 4.93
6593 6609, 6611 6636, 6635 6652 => -1.08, 4.68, 4.86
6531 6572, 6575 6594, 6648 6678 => 0.59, 5.1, 5.03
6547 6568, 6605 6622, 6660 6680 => 0.24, 5.13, 4.95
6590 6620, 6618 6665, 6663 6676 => -0.29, 4.8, 5.04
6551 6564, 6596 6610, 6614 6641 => 0.71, 5.19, 4.96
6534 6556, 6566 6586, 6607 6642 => 0.57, 5.17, 4.97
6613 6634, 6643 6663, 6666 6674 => -0.16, 4.99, 4.96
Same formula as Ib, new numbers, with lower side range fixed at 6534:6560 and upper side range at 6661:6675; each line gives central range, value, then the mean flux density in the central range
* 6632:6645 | 0.9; 4.68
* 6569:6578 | 0.5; 4.84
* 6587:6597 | 0.6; 4.79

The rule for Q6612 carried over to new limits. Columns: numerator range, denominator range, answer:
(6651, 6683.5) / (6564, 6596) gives 1.05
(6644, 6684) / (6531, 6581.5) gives 1.03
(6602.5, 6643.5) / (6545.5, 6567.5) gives 0.98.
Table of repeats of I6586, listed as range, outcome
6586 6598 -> 5.2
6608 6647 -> 5.48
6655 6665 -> 5.6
